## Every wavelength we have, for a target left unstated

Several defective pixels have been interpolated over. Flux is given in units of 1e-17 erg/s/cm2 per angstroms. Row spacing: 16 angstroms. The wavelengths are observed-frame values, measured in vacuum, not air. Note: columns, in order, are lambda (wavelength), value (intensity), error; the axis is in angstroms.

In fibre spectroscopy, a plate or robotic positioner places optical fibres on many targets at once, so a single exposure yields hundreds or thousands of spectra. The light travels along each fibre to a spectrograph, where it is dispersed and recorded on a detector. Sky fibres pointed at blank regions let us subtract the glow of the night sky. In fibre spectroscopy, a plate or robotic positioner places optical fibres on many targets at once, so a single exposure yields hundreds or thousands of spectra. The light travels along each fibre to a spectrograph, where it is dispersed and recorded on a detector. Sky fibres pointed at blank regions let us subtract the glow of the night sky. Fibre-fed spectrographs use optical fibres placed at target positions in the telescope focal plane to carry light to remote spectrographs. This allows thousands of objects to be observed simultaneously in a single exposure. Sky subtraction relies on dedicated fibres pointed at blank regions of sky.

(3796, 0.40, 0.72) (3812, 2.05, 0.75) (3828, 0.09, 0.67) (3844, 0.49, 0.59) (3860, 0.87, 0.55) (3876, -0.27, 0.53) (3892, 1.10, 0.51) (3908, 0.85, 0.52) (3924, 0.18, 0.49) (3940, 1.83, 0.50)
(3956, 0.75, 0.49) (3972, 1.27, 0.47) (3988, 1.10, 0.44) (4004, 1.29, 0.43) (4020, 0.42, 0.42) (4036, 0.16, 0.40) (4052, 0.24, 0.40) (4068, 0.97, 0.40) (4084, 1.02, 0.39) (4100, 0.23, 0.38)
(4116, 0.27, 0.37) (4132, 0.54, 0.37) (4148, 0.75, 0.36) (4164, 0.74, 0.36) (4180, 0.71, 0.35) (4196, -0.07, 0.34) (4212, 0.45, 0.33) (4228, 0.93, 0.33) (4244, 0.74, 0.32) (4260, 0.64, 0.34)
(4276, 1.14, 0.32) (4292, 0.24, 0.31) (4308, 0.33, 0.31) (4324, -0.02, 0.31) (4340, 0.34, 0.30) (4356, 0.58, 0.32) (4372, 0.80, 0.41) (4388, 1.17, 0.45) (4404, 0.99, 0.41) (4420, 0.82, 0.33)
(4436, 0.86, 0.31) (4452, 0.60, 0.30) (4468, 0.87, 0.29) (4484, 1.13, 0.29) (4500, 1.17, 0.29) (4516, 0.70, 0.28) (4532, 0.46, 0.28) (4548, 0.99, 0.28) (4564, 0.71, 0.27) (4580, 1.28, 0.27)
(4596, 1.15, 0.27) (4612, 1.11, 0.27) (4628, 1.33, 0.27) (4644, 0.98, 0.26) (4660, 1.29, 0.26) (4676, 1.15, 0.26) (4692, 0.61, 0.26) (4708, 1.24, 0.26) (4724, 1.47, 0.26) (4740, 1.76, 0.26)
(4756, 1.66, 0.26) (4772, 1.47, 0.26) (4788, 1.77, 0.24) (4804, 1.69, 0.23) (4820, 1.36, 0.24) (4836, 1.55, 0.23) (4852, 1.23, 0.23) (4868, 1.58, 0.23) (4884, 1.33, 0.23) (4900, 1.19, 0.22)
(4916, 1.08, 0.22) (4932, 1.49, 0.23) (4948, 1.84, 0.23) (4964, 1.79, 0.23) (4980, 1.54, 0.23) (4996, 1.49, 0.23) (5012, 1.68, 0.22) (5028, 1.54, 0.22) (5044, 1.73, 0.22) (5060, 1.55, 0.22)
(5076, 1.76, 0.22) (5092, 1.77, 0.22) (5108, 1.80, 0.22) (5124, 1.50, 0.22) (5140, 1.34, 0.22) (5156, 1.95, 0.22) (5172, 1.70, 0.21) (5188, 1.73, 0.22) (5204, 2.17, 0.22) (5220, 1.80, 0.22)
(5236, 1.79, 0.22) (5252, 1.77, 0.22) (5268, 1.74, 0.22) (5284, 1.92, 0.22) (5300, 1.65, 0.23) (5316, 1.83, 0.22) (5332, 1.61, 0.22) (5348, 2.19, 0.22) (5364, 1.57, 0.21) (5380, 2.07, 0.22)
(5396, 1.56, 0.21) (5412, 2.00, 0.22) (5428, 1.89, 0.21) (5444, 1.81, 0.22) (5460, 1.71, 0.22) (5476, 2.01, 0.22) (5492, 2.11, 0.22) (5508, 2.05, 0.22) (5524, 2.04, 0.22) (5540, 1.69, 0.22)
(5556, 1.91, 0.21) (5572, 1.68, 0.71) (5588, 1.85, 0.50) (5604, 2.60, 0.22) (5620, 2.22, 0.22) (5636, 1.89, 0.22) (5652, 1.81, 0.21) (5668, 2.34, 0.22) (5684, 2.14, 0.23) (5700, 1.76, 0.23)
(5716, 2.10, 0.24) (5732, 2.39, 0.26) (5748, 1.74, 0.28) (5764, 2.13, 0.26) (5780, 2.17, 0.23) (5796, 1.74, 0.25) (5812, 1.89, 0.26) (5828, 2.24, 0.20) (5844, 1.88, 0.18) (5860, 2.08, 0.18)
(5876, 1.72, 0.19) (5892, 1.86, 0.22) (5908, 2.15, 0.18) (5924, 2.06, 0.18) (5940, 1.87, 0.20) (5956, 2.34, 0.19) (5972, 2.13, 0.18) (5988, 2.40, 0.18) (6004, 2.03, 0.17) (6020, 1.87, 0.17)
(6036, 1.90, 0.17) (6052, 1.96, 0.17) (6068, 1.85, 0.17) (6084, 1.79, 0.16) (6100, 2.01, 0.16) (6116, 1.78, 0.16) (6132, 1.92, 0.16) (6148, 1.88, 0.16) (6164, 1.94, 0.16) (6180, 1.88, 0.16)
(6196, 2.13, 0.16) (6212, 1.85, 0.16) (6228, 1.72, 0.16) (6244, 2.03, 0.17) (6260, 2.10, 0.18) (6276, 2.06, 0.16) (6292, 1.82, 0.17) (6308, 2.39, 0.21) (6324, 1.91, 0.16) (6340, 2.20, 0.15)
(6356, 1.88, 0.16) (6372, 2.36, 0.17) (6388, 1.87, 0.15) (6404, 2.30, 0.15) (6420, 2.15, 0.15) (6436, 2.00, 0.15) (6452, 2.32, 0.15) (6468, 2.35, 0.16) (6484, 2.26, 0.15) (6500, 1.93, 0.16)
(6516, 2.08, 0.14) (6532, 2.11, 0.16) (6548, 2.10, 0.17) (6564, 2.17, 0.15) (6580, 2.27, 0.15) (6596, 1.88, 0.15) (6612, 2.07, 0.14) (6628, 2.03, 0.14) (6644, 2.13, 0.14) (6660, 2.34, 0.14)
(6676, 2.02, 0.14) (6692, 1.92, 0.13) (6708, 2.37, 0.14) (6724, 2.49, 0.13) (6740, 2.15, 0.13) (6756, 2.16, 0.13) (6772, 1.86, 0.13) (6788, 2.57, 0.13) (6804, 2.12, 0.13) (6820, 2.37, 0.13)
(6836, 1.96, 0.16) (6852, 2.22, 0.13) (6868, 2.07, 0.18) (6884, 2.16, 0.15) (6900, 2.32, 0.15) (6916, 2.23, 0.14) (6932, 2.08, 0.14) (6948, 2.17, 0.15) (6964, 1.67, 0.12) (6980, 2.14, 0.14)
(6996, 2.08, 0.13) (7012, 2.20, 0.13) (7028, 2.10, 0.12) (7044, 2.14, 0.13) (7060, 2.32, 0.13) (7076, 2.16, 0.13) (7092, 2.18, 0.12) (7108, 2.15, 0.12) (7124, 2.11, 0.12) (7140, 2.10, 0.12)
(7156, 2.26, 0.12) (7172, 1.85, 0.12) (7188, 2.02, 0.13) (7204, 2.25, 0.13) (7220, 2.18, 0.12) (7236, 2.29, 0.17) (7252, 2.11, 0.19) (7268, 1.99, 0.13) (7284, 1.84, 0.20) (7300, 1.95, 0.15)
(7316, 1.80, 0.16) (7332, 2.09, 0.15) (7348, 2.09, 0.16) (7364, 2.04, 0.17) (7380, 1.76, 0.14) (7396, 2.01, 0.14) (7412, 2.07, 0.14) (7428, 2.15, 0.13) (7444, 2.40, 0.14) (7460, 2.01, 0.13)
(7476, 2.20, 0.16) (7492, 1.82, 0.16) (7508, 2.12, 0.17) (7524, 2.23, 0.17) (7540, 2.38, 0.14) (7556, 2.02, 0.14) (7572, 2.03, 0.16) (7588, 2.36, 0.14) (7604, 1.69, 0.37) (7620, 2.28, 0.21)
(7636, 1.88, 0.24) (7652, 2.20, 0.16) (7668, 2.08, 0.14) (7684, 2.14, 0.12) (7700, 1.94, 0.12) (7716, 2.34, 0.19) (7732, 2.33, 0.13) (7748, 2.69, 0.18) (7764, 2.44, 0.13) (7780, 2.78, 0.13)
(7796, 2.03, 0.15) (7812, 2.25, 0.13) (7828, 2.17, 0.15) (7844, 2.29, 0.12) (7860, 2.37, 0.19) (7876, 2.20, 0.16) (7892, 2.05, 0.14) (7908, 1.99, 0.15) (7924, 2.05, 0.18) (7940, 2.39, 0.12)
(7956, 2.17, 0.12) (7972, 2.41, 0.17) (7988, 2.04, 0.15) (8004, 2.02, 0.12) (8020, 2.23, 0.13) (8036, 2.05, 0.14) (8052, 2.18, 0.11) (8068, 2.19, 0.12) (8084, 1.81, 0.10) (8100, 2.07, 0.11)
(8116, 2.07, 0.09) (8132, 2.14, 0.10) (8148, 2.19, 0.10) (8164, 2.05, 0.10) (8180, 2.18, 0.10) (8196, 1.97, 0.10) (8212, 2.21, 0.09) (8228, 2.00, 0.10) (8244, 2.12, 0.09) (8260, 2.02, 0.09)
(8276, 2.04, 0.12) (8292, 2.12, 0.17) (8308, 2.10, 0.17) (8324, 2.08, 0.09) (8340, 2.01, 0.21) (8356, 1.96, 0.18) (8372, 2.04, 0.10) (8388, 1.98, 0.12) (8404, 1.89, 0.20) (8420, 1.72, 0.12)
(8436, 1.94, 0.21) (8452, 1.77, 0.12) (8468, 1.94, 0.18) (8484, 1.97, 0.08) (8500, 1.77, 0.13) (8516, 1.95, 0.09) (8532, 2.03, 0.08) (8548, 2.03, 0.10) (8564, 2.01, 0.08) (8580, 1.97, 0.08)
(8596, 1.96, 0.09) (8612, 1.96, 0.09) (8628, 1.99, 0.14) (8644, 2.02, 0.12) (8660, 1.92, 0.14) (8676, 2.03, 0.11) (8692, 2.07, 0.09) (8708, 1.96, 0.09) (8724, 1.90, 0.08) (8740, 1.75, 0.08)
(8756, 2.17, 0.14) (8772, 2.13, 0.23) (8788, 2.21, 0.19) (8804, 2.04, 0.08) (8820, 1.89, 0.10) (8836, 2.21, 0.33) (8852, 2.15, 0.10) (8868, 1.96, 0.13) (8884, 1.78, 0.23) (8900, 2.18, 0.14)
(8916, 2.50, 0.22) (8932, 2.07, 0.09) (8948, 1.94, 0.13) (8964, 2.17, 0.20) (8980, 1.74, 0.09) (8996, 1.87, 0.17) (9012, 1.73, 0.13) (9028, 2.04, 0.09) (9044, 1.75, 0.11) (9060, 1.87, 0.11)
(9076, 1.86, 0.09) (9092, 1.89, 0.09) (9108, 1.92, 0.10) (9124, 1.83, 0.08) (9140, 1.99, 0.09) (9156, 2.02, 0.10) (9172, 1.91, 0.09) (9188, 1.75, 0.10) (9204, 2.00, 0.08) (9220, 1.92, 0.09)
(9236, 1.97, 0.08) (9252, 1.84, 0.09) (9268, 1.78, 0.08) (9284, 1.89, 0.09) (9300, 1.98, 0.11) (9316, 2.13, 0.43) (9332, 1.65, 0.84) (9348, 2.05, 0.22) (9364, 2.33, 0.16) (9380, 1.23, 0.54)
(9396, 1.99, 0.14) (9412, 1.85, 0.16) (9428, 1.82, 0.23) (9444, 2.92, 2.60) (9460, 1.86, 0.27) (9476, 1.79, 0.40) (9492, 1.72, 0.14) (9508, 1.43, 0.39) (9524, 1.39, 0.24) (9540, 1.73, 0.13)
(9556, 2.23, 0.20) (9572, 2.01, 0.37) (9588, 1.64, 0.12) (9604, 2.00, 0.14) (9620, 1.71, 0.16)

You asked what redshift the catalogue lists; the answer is 0.181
